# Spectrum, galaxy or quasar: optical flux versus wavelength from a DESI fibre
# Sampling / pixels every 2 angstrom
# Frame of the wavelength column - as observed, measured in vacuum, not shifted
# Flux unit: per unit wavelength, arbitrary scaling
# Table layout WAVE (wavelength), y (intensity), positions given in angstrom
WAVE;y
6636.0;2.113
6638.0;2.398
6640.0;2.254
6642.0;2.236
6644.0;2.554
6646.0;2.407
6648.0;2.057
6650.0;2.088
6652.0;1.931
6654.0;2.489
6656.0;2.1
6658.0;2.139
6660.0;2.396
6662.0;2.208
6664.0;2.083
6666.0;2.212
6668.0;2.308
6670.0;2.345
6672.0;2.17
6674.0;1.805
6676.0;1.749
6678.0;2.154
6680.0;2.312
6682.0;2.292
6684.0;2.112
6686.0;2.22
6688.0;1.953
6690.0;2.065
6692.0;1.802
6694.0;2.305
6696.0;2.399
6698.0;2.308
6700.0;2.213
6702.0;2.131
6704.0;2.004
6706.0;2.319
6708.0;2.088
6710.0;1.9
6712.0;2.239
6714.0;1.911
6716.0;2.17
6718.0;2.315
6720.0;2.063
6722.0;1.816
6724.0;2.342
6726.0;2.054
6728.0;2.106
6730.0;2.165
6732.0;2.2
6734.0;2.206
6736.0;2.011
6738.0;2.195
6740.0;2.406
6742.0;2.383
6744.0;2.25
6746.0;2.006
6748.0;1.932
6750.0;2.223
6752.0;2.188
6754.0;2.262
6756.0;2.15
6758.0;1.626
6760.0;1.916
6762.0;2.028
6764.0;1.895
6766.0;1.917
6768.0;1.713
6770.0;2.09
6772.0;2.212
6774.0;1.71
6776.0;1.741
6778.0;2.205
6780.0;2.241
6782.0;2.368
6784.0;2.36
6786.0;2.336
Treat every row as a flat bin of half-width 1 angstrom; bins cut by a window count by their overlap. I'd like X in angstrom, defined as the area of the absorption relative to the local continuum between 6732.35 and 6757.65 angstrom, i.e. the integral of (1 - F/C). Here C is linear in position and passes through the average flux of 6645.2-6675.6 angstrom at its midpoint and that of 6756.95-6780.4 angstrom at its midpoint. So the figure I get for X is -2.3 angstrom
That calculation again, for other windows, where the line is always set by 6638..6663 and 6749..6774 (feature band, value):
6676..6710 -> 0.09 angstrom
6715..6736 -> -0.55 angstrom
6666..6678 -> 0.58 angstrom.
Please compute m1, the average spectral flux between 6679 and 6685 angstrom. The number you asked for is 2.24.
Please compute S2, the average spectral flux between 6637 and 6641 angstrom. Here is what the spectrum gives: 2.33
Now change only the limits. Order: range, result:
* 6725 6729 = 2.08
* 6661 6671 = 2.23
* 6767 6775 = 1.93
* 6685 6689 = 2.09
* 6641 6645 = 2.4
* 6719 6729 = 2.08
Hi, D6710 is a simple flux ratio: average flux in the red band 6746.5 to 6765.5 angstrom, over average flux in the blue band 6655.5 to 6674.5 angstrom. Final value 0.9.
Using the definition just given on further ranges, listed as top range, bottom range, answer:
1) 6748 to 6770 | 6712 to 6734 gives 0.94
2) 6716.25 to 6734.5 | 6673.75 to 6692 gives 1.03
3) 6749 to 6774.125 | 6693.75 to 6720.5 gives 0.92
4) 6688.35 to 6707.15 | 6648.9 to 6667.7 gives 0.99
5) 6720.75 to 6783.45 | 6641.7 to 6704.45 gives 0.96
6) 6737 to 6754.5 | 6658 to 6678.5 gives 1.03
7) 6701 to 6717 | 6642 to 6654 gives 0.94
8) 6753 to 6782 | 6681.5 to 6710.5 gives 0.93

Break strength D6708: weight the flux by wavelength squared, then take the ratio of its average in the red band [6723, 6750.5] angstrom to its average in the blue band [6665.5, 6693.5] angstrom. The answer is 1.0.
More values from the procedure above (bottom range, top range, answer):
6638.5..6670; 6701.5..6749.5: 0.97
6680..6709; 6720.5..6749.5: 1.00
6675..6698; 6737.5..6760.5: 1.02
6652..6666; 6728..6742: 1.02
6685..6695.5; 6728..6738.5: 1.04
